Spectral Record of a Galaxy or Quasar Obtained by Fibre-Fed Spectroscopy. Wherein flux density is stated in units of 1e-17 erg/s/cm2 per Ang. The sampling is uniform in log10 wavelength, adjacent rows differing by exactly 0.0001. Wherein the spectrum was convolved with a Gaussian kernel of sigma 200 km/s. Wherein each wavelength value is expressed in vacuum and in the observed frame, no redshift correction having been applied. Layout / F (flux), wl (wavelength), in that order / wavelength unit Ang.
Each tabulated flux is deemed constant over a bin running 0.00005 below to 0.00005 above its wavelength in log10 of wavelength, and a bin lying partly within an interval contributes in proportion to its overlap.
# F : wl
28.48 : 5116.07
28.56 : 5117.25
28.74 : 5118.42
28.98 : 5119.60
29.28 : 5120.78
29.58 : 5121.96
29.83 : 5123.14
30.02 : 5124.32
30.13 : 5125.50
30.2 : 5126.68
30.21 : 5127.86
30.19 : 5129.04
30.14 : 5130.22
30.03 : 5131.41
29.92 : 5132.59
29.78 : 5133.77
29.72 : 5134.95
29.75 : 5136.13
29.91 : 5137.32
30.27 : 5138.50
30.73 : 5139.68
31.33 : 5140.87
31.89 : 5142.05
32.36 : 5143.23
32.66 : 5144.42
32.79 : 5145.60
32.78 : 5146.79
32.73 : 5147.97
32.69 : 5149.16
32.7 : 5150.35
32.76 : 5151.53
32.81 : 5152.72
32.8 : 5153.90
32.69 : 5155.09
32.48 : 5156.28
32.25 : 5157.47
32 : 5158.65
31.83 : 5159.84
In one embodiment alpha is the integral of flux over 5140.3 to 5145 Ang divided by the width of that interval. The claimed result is 32.1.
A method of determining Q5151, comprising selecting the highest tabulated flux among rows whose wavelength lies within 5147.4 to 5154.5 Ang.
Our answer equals 32.81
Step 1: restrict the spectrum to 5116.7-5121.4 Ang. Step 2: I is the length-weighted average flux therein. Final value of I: 28.9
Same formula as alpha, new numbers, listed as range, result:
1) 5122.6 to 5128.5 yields 30.1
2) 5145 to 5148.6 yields 32.8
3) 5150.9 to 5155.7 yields 32.8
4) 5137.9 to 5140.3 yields 30.5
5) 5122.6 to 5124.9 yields 29.9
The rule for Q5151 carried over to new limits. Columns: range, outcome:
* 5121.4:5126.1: 30.13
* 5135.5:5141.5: 31.33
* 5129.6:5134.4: 30.14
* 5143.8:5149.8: 32.79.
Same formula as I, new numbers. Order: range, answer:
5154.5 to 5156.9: 32.5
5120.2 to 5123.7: 29.6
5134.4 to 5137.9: 29.8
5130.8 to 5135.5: 29.8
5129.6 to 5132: 30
